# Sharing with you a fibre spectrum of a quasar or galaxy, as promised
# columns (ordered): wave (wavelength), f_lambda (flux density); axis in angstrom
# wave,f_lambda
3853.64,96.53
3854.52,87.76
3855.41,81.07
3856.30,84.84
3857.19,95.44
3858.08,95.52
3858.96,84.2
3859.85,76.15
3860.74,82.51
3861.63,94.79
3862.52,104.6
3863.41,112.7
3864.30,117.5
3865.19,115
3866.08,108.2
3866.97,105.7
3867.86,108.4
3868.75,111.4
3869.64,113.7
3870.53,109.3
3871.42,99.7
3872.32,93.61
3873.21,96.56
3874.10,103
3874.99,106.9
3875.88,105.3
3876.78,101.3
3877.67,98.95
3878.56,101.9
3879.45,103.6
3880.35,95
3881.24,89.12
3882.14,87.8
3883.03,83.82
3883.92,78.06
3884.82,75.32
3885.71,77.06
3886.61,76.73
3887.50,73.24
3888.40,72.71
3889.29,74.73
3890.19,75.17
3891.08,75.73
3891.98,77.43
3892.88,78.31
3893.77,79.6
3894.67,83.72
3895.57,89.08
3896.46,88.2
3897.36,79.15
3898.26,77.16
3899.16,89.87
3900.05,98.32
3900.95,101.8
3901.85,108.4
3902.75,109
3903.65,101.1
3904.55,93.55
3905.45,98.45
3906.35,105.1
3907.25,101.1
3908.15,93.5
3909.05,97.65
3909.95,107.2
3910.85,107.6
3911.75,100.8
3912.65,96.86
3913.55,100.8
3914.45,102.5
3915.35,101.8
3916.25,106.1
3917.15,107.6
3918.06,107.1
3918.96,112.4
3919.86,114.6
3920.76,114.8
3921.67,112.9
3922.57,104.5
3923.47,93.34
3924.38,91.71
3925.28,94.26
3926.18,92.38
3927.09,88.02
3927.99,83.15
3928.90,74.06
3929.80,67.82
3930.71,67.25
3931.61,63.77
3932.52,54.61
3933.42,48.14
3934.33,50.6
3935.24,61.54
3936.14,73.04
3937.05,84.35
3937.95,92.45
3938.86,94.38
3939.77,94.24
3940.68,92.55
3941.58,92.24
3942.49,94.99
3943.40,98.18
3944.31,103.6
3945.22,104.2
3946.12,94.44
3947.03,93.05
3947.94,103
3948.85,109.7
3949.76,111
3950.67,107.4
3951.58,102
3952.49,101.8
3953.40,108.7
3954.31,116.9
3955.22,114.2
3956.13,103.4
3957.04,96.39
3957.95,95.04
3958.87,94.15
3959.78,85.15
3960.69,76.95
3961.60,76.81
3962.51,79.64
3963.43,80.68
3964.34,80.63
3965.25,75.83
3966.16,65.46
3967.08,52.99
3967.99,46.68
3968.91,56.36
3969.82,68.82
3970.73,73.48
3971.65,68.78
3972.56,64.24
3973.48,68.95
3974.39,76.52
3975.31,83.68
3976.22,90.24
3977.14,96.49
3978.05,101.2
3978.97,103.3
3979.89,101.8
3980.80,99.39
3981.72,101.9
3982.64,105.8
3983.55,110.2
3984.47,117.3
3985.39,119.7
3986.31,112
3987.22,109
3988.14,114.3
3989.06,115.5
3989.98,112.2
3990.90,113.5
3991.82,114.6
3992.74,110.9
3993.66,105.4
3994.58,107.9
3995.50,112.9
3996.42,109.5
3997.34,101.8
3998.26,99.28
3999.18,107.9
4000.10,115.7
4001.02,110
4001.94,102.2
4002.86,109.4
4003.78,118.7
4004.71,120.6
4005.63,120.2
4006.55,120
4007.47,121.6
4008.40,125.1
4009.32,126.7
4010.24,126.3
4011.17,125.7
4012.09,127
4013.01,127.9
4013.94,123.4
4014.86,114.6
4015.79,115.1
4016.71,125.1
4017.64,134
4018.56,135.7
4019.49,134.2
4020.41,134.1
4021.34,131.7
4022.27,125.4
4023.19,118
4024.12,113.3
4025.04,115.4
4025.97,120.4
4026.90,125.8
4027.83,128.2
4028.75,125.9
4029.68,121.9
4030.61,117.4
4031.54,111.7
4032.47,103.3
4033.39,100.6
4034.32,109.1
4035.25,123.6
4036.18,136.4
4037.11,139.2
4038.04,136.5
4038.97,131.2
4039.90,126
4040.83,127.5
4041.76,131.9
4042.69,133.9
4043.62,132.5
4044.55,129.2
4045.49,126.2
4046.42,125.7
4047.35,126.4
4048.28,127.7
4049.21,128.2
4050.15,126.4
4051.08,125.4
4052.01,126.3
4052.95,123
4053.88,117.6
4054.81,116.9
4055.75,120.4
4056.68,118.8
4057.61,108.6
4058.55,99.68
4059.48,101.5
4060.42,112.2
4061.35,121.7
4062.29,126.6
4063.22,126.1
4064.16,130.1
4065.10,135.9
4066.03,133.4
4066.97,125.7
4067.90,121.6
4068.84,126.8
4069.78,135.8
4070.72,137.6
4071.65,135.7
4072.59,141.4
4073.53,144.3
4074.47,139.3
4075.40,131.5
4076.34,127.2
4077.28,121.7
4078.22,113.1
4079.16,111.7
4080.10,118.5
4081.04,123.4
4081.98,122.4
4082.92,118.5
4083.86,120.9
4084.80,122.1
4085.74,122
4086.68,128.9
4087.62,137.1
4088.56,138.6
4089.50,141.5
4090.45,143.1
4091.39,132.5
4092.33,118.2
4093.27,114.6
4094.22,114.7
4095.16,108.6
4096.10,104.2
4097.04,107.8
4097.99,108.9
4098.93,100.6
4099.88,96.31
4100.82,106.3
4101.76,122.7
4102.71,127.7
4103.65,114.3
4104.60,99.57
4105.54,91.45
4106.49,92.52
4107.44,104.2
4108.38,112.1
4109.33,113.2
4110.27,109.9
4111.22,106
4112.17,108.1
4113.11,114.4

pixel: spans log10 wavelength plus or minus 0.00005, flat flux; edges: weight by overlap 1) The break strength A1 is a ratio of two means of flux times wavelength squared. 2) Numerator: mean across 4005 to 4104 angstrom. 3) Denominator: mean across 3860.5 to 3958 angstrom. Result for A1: 1.41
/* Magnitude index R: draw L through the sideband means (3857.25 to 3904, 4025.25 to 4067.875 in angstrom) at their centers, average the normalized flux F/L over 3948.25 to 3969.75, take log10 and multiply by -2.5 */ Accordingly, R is 0.21 mag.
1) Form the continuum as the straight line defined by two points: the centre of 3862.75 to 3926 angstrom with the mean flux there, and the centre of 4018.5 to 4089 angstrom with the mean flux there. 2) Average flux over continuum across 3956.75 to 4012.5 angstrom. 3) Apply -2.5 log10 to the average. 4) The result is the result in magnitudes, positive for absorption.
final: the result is 0.15 mag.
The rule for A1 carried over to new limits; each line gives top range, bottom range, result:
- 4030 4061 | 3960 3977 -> 1.75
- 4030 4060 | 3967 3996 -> 1.32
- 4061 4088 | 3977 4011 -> 1.19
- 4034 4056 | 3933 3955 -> 1.43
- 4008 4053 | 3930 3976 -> 1.55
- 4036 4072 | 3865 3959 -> 1.44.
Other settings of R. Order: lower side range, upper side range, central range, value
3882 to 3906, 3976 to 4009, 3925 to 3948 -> 0.16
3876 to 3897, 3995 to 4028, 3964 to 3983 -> 0.34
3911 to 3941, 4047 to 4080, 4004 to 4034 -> -0.08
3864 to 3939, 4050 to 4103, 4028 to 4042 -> -0.07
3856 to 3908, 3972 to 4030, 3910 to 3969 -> 0.14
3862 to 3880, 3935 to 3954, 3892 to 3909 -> 0.10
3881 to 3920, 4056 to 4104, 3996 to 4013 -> -0.06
